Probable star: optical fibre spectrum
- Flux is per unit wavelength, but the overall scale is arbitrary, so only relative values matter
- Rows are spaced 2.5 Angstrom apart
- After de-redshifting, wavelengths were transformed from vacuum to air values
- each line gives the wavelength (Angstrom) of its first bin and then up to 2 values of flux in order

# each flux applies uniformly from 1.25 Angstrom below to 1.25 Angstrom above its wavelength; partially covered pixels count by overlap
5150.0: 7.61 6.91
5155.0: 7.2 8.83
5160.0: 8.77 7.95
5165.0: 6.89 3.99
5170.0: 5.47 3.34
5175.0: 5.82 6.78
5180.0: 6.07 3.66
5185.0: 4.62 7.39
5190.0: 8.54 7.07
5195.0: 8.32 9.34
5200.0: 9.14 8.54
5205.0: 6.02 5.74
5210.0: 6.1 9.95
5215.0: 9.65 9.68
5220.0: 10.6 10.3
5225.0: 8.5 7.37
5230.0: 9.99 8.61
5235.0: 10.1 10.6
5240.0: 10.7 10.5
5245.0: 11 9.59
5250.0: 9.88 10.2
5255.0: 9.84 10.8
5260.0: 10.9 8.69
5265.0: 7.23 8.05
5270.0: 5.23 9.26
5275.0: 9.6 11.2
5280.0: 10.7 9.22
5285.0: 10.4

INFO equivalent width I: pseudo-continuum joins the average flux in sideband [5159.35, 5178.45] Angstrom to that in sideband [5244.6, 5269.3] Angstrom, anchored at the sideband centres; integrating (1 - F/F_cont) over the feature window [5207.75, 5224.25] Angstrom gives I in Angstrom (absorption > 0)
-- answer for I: -2.6 Angstrom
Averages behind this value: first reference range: 6.03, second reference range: 9.47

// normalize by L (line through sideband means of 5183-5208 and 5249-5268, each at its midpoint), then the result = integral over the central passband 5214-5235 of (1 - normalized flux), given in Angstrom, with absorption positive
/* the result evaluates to -2.6 Angstrom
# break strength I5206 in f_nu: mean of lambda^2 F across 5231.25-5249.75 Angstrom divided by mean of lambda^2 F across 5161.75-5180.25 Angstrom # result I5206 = 1.82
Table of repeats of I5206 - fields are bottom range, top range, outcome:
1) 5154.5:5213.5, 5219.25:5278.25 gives 1.42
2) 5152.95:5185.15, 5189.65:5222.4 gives 1.38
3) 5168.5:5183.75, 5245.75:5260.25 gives 2.03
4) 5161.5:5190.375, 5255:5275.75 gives 1.57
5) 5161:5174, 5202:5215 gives 1.35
